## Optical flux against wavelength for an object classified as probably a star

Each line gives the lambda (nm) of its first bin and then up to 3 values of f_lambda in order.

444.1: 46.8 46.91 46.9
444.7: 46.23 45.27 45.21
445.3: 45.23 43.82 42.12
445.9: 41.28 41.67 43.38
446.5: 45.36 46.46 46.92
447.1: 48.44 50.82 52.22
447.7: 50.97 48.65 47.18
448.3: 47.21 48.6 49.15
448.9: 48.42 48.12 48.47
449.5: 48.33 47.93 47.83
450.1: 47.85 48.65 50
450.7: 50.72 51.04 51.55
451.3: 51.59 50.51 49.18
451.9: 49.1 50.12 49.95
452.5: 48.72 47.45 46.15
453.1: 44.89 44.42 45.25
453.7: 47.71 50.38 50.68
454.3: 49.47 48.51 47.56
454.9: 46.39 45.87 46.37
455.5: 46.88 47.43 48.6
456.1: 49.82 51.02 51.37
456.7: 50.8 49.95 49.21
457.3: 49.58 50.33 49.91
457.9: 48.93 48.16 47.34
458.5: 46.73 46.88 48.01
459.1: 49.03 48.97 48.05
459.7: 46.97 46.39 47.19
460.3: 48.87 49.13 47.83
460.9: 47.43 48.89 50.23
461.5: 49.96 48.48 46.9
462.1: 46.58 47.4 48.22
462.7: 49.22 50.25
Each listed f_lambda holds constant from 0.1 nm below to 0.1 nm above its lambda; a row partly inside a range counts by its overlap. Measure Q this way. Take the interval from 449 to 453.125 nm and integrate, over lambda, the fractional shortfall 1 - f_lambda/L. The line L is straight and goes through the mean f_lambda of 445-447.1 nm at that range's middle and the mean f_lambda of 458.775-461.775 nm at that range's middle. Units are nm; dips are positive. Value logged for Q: -0.295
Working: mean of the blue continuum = 44.3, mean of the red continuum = 48.3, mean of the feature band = 49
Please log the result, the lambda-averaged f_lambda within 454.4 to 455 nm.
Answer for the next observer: 47.5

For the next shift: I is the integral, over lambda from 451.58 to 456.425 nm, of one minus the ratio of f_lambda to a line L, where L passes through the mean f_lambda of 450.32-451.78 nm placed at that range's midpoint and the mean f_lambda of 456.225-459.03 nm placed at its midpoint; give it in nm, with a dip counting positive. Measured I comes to 0.18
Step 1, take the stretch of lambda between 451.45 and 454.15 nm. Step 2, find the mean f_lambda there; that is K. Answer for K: 48.1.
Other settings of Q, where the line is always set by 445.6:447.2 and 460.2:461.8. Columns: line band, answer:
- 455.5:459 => -0.094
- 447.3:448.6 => -0.126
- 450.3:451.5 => -0.129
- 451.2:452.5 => -0.109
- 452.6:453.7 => 0.016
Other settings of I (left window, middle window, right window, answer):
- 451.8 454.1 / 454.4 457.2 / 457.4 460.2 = -0.04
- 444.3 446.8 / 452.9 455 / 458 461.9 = -0.04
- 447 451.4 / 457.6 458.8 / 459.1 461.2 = 0.01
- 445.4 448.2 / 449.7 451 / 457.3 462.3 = -0.07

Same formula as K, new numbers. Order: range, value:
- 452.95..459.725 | 48.3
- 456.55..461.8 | 48.6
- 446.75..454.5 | 48.8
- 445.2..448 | 46.2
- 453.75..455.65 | 48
